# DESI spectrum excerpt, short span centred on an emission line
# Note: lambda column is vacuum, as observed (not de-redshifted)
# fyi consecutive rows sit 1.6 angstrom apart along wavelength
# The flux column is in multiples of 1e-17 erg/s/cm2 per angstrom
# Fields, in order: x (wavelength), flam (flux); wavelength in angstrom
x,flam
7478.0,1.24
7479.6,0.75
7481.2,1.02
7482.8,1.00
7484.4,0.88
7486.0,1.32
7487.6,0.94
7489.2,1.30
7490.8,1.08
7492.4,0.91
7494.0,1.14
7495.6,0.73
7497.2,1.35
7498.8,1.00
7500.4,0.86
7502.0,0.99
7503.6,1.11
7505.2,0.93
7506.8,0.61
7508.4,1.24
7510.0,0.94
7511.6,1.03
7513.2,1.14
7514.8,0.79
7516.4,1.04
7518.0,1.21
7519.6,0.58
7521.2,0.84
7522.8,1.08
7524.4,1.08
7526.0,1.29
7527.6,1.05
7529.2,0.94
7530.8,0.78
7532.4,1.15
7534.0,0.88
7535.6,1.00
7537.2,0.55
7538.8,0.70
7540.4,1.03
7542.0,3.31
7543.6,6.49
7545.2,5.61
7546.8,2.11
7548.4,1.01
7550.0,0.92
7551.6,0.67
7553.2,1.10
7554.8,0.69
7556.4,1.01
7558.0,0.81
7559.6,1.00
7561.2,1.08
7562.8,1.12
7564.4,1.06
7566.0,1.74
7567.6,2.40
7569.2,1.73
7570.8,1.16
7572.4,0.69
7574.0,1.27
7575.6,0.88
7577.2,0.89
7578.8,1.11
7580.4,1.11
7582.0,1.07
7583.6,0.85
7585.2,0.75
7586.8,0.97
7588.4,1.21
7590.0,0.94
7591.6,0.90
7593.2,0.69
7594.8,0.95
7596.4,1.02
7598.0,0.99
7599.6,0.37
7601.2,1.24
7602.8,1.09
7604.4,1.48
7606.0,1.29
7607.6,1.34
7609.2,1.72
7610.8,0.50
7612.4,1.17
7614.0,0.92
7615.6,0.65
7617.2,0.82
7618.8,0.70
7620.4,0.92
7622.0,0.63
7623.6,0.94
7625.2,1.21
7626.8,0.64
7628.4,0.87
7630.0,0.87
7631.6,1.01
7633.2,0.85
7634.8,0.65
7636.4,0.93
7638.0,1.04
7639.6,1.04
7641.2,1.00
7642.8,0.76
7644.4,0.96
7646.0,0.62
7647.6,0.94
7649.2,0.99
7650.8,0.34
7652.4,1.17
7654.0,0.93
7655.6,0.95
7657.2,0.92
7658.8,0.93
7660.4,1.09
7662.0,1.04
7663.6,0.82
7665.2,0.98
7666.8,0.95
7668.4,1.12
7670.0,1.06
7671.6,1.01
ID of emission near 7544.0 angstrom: H-alpha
